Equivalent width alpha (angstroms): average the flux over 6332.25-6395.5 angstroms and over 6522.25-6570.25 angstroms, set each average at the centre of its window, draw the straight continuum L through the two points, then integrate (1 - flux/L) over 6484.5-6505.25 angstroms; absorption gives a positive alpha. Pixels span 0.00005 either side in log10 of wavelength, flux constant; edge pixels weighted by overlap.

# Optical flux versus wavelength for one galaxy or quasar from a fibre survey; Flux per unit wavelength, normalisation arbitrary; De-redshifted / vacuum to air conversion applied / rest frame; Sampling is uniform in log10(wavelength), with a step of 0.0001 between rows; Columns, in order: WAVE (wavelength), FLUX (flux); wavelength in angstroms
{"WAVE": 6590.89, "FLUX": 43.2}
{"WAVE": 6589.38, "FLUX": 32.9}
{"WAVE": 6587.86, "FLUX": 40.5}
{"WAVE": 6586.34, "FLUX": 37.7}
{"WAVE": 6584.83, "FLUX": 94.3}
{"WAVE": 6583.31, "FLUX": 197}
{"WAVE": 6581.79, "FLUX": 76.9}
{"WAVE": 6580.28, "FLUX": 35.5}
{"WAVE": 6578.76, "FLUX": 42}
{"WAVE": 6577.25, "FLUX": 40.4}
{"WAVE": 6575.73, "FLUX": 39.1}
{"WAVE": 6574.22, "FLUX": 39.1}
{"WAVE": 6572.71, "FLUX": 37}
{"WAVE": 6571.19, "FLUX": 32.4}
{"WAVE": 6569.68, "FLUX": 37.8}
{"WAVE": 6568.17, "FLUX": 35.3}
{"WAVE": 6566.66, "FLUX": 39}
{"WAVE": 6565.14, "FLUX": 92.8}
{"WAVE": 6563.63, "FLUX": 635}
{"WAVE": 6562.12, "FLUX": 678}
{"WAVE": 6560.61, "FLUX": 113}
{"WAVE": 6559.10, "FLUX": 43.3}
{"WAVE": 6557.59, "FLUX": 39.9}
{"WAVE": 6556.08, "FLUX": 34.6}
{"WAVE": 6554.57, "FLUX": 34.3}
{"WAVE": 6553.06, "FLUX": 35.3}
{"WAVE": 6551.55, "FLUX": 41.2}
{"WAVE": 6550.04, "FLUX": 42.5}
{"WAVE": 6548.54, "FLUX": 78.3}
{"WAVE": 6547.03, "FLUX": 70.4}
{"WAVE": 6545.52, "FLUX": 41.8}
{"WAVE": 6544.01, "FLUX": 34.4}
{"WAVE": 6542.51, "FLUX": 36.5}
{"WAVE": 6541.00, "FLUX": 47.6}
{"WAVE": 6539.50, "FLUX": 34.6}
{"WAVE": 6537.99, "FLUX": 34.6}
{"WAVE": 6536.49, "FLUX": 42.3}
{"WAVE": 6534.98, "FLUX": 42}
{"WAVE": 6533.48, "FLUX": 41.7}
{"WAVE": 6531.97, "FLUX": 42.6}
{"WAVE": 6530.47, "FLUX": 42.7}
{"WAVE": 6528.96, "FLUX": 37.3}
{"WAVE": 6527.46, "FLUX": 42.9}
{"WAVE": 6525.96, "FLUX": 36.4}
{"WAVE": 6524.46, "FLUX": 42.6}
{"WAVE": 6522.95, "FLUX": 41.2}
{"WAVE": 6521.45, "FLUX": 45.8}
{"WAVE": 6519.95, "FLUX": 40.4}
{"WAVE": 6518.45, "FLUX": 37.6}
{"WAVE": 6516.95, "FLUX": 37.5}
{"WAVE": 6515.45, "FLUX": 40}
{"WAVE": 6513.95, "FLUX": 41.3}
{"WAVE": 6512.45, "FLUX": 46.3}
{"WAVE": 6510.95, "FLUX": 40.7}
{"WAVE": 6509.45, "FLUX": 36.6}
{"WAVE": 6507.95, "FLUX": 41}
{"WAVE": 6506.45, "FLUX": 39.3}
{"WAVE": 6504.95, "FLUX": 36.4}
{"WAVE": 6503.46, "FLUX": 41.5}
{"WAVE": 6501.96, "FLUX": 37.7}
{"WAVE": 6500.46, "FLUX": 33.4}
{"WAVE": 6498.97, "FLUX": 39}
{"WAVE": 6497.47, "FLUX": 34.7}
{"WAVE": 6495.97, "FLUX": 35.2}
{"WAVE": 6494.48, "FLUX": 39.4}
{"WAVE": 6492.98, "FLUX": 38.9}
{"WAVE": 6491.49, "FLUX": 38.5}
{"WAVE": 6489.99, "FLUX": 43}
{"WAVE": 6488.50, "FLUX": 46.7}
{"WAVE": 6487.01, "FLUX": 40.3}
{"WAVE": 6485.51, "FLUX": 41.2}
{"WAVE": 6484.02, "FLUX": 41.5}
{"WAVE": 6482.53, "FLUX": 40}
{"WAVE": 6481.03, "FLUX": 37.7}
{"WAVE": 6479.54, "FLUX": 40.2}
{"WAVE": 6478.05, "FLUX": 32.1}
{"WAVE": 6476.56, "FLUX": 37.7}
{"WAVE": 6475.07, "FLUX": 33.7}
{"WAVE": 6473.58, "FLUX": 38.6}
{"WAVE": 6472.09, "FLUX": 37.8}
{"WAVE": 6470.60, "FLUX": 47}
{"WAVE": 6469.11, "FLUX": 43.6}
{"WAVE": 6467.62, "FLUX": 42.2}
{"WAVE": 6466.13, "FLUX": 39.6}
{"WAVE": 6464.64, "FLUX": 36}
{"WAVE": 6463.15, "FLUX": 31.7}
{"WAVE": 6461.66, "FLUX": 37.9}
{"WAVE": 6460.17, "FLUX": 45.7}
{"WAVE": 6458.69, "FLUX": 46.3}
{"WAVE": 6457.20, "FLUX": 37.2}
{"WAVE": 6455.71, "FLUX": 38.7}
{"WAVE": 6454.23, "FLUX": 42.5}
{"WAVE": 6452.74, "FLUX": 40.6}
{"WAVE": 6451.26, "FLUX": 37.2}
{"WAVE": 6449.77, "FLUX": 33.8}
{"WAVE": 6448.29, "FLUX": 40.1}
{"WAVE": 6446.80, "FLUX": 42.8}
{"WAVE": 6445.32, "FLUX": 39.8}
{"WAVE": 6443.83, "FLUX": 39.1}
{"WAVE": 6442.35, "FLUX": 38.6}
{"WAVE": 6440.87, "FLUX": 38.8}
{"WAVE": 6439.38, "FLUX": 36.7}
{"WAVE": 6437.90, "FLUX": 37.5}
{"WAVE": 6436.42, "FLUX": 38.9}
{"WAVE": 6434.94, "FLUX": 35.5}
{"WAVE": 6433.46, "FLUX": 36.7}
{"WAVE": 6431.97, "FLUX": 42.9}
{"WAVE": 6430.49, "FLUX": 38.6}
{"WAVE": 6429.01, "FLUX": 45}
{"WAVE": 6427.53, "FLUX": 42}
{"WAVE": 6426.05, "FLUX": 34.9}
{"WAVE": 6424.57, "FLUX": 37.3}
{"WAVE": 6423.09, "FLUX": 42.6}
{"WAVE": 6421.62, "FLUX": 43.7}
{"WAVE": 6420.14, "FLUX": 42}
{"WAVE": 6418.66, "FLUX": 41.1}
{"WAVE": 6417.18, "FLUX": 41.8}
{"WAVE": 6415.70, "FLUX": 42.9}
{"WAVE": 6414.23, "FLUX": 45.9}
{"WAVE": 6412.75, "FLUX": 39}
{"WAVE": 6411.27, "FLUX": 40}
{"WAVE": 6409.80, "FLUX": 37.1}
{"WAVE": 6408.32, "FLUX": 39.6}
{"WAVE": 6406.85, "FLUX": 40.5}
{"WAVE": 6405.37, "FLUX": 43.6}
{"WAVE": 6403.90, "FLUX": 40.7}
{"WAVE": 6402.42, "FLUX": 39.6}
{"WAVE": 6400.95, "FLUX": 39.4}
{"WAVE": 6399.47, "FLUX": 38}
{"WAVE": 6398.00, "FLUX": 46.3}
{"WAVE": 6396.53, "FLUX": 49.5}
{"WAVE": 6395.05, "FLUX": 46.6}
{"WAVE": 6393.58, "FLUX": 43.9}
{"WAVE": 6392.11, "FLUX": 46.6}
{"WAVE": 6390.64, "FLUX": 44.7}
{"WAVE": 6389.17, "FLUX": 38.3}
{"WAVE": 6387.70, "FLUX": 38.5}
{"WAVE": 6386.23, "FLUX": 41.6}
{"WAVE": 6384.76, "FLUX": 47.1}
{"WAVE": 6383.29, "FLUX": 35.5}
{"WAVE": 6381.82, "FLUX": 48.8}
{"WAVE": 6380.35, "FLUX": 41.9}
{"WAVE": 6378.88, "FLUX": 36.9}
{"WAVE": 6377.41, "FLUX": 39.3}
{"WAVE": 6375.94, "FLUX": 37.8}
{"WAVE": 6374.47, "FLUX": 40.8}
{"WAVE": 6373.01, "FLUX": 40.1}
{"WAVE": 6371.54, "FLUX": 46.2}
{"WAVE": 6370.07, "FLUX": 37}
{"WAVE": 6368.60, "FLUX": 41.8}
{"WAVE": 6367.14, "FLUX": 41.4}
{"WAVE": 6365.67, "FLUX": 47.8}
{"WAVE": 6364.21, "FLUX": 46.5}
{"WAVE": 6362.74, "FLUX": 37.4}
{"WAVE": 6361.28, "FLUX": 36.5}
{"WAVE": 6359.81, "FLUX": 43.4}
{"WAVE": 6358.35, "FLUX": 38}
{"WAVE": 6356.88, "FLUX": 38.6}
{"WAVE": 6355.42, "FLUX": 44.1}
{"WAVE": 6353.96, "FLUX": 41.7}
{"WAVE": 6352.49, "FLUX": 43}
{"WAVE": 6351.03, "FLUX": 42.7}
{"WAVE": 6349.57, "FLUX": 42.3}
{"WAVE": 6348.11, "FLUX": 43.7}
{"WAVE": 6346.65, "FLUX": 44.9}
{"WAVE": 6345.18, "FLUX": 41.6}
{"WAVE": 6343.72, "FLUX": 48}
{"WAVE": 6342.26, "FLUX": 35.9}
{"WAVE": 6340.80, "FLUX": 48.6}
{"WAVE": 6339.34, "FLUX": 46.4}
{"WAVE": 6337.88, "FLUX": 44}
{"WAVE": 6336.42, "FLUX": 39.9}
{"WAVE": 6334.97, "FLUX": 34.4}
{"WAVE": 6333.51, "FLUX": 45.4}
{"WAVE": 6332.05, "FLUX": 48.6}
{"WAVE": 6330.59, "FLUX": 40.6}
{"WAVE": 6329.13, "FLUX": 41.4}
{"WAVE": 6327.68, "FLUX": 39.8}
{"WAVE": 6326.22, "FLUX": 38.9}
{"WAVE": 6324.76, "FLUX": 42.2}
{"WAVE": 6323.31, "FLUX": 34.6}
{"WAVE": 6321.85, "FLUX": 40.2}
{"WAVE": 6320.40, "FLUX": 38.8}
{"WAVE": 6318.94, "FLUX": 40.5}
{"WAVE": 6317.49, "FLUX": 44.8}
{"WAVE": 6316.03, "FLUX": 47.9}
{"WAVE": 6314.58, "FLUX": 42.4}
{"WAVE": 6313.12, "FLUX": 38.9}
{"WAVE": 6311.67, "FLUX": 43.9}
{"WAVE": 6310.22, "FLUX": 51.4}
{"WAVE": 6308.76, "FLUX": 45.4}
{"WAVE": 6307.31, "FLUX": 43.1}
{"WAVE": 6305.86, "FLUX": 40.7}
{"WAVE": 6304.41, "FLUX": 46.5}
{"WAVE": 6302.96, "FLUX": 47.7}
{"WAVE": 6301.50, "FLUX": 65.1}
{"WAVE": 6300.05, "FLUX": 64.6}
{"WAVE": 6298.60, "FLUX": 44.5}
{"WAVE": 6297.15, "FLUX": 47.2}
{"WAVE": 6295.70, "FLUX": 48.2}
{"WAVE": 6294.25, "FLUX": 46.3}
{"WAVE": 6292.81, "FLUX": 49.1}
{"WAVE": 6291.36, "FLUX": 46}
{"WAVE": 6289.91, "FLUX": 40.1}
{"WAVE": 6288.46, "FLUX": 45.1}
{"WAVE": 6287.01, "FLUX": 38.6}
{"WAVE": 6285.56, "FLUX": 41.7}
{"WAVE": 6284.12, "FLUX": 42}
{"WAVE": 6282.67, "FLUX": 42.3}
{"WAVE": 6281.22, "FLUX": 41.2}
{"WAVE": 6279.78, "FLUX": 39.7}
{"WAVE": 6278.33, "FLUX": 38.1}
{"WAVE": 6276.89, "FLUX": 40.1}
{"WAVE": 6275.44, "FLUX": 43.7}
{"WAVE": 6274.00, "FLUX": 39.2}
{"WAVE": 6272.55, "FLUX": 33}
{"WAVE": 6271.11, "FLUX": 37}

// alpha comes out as 9.6 angstroms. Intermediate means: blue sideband 42.1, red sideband 84.4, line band 39.1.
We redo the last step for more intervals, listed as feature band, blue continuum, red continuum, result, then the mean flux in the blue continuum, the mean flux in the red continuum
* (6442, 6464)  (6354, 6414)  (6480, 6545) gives 0.6 angstroms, 41.5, 39.8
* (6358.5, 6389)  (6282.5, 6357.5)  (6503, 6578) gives 5.3 angstroms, 43.9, 68.3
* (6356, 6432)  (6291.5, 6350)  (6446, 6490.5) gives 1.2 angstroms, 44.5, 39.8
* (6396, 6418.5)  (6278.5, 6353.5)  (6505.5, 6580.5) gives 5.1 angstroms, 43.9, 68.3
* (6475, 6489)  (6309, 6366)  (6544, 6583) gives 6.9 angstroms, 42.3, 97.3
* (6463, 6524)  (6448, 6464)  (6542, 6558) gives 2.9 angstroms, 39.2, 44.7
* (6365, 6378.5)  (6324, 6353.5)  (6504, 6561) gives 0.5 angstroms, 42.6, 43.2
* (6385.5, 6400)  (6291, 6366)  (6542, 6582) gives 3.5 angstroms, 43.9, 93.4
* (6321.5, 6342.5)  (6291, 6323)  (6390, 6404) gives 1.9 angstroms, 46.4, 43.6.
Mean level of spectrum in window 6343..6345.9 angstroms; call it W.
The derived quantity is 44.8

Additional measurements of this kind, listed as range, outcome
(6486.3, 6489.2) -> 43.5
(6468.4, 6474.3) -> 41.8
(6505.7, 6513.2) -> 40.7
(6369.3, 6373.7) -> 41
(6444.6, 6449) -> 40.9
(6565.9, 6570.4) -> 37.4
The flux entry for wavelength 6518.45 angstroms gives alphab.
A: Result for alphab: 37.6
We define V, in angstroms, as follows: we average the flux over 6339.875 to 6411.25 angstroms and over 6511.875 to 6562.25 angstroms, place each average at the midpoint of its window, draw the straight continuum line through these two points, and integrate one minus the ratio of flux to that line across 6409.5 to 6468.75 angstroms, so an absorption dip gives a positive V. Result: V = 9.28 angstroms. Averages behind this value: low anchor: 41.9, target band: 39.8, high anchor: 55.5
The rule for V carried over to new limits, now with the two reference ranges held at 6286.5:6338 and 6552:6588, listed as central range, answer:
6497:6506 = 5.3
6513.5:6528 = 8.3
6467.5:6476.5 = 4.6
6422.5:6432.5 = 4.4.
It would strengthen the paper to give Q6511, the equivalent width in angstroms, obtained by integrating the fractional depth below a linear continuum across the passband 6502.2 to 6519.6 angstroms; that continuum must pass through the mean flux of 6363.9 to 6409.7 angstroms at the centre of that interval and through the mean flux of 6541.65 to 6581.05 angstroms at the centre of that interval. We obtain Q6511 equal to 8.6 angstroms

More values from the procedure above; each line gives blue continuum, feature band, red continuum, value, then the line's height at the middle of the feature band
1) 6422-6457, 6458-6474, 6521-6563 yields 2.2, 47.1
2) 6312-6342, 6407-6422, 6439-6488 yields -0.4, 40.2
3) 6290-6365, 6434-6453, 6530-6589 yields 7.4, 62.9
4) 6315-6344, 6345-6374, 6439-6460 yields -0.4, 41.4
